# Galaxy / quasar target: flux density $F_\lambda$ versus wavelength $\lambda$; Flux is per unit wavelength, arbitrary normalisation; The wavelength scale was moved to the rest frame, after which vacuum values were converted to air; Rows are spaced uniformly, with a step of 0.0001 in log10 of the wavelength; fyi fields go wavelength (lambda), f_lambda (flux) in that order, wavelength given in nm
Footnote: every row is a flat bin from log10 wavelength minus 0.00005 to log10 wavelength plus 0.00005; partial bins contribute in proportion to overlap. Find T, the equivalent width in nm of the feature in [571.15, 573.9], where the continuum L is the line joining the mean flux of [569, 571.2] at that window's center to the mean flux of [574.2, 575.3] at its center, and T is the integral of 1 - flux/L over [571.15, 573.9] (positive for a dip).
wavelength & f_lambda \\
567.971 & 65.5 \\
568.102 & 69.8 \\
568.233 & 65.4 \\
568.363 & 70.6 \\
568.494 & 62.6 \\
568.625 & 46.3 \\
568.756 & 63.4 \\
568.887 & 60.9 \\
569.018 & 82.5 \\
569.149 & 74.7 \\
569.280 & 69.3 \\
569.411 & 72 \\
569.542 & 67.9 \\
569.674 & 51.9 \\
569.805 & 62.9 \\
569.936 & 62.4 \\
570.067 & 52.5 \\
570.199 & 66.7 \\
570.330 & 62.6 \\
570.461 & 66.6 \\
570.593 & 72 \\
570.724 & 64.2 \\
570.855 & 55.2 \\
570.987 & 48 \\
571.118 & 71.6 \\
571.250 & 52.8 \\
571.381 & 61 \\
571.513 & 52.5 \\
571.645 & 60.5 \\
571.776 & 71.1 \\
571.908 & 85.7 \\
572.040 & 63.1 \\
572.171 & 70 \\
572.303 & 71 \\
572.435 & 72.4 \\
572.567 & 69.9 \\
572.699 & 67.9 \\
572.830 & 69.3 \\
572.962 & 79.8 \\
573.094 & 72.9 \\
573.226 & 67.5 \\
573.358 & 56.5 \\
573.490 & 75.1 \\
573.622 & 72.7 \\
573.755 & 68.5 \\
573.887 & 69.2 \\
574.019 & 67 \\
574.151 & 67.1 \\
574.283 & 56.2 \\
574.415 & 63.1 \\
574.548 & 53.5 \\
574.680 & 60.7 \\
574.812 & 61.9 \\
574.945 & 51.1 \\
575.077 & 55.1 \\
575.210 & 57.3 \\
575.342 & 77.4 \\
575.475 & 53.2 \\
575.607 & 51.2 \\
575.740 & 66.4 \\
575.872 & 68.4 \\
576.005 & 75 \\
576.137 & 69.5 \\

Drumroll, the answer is -0.32 nm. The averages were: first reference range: 64.4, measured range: 68.1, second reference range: 58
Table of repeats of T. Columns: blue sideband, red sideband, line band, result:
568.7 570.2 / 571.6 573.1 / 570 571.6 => 0.180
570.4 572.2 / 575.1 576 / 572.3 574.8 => -0.154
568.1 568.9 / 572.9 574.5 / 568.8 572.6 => -0.039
